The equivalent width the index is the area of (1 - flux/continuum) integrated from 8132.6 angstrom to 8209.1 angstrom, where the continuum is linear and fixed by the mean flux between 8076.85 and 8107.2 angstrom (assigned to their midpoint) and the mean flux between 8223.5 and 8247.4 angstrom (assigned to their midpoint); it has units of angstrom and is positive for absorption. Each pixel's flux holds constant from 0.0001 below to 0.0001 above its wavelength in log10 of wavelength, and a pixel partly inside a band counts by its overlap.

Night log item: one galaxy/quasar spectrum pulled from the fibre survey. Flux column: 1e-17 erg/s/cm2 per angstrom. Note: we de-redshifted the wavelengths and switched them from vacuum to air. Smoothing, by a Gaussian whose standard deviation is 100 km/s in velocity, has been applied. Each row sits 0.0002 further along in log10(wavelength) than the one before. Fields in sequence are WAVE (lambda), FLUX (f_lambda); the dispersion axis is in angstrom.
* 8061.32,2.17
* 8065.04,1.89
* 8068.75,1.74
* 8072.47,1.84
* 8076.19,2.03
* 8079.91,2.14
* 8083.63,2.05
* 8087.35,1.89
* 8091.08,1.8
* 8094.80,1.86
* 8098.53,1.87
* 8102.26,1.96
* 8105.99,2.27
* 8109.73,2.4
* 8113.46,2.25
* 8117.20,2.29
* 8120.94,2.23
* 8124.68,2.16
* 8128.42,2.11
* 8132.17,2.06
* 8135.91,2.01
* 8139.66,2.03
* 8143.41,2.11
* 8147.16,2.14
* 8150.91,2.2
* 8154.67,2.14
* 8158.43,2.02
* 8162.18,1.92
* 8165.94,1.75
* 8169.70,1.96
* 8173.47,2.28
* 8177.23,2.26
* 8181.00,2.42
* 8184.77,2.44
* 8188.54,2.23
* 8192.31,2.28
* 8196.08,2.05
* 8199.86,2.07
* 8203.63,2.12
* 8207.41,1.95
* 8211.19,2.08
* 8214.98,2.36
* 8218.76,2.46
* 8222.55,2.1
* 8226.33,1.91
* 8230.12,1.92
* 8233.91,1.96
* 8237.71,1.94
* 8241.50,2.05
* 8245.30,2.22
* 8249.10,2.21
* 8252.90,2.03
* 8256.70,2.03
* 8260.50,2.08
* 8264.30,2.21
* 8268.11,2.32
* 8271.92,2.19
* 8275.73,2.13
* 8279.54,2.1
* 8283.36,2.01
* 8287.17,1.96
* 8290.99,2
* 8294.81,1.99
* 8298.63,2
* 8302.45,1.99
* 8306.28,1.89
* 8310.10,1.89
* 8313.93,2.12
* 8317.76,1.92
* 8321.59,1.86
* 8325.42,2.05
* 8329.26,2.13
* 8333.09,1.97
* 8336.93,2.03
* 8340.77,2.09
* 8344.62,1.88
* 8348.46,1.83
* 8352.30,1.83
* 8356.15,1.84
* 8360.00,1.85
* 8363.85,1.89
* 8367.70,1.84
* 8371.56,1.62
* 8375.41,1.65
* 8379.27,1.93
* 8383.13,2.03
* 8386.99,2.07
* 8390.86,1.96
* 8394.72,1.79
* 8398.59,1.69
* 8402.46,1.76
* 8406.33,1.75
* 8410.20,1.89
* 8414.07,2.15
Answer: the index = -4.8 angstrom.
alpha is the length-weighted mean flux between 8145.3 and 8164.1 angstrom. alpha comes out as 2.08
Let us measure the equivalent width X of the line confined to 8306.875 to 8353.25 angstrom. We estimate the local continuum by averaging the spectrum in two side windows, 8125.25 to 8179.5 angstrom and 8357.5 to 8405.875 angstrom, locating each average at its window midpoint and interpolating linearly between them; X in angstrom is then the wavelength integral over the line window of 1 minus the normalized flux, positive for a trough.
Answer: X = -1.9 angstrom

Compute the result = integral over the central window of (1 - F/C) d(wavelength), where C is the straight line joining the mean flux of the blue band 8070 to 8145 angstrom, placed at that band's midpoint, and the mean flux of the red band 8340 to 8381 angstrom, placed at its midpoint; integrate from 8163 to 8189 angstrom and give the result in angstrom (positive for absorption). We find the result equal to -2.3 angstrom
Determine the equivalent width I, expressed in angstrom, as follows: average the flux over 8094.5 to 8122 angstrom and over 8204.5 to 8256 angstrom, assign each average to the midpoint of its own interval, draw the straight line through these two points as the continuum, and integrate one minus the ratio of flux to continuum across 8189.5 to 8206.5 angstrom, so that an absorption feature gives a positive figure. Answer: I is -0.1 angstrom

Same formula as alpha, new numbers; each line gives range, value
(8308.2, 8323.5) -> 1.95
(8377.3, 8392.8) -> 2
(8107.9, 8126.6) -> 2.27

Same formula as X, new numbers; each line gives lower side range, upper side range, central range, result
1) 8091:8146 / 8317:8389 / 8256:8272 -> -1.53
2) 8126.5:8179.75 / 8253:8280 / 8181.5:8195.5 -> -1.37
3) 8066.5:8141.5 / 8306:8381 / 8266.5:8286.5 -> -1.95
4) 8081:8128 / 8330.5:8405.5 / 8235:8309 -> -4.44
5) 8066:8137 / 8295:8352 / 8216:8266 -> -2.25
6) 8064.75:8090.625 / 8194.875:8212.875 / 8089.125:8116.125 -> -1.45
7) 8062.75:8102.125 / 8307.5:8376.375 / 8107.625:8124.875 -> -3.25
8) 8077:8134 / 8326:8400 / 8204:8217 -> -0.80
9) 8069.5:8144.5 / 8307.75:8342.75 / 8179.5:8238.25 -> -3.16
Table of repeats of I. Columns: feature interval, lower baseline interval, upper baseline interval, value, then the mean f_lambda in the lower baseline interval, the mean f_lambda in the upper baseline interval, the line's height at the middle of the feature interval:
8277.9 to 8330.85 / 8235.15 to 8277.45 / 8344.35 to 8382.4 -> -0.12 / 2.13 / 1.82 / 1.99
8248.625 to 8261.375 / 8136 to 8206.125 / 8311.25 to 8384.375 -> -0.30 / 2.13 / 1.91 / 2.03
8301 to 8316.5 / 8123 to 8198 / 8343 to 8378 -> -0.66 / 2.13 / 1.81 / 1.89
